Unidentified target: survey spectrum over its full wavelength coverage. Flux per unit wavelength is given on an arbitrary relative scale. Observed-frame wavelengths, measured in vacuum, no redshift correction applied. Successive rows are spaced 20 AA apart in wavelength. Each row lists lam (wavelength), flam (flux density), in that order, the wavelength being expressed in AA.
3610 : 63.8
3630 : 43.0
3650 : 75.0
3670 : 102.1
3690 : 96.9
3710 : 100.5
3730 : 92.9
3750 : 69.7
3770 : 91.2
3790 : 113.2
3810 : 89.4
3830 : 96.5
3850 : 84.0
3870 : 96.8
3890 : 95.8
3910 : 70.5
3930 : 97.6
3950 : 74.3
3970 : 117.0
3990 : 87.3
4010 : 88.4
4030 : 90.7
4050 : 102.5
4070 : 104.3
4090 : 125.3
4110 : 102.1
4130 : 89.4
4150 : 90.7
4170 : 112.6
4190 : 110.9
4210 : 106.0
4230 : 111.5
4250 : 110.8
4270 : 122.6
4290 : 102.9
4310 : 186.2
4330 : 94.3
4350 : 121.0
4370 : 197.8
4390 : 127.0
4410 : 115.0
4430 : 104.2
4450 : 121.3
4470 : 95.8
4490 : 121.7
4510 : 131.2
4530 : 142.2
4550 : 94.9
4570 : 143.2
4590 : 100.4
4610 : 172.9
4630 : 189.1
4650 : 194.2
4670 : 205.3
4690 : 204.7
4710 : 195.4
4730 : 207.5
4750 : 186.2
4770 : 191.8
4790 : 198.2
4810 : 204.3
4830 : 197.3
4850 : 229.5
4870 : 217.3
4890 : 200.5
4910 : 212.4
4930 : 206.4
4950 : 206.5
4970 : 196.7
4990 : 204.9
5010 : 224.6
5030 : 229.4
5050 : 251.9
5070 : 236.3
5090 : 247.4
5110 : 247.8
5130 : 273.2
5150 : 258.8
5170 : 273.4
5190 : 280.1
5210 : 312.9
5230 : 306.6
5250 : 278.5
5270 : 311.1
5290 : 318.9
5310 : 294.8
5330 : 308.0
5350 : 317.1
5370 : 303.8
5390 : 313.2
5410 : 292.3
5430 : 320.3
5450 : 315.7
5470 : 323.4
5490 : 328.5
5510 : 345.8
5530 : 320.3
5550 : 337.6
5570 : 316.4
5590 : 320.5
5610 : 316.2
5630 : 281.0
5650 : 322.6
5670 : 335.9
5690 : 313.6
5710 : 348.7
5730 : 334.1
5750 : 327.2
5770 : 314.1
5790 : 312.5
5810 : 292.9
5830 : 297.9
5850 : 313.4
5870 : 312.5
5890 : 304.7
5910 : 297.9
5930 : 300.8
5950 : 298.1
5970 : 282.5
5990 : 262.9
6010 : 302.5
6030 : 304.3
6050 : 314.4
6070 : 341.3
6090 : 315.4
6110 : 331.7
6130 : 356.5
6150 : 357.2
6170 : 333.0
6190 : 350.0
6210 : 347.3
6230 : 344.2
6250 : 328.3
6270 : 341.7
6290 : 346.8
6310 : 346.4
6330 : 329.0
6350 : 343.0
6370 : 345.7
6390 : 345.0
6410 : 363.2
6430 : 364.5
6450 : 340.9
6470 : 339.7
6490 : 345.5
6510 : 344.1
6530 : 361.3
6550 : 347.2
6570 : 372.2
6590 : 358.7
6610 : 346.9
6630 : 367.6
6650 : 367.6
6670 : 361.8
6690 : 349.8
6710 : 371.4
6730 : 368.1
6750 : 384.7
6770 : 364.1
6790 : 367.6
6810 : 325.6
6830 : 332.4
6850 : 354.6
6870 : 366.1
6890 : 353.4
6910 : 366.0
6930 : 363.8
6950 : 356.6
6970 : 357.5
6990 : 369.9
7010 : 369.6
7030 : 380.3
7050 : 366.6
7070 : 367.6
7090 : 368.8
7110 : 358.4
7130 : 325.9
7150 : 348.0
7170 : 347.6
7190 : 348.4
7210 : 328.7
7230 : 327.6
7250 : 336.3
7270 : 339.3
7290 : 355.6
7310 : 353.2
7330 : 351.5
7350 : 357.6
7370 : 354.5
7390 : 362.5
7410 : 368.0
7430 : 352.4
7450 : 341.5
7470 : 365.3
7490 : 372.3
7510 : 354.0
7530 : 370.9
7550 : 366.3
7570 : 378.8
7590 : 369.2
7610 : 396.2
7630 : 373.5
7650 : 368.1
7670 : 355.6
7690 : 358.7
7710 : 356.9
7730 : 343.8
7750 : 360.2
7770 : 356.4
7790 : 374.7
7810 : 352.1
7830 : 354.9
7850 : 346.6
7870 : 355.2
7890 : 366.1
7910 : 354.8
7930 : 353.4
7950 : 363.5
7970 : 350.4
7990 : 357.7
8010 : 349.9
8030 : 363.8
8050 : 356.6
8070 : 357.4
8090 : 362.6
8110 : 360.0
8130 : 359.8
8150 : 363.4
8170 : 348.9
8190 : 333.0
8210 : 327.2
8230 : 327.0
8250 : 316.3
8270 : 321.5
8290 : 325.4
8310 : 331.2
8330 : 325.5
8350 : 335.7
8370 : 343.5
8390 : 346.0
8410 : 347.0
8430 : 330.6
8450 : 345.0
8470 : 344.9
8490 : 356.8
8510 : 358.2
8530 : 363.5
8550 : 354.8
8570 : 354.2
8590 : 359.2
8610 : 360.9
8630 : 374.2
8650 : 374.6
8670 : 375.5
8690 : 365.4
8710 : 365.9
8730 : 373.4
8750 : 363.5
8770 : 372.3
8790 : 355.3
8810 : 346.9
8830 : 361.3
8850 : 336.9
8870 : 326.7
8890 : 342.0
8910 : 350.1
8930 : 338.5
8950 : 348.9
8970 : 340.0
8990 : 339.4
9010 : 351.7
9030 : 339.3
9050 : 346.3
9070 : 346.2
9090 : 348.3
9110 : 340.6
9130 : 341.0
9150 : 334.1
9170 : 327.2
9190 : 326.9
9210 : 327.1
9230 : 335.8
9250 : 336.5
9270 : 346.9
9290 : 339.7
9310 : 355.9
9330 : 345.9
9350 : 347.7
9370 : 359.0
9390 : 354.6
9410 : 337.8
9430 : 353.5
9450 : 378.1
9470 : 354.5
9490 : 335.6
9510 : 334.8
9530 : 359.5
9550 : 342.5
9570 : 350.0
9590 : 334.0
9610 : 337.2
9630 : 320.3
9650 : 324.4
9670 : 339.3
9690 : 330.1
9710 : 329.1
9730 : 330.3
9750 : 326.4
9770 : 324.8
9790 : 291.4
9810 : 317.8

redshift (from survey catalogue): 0.157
